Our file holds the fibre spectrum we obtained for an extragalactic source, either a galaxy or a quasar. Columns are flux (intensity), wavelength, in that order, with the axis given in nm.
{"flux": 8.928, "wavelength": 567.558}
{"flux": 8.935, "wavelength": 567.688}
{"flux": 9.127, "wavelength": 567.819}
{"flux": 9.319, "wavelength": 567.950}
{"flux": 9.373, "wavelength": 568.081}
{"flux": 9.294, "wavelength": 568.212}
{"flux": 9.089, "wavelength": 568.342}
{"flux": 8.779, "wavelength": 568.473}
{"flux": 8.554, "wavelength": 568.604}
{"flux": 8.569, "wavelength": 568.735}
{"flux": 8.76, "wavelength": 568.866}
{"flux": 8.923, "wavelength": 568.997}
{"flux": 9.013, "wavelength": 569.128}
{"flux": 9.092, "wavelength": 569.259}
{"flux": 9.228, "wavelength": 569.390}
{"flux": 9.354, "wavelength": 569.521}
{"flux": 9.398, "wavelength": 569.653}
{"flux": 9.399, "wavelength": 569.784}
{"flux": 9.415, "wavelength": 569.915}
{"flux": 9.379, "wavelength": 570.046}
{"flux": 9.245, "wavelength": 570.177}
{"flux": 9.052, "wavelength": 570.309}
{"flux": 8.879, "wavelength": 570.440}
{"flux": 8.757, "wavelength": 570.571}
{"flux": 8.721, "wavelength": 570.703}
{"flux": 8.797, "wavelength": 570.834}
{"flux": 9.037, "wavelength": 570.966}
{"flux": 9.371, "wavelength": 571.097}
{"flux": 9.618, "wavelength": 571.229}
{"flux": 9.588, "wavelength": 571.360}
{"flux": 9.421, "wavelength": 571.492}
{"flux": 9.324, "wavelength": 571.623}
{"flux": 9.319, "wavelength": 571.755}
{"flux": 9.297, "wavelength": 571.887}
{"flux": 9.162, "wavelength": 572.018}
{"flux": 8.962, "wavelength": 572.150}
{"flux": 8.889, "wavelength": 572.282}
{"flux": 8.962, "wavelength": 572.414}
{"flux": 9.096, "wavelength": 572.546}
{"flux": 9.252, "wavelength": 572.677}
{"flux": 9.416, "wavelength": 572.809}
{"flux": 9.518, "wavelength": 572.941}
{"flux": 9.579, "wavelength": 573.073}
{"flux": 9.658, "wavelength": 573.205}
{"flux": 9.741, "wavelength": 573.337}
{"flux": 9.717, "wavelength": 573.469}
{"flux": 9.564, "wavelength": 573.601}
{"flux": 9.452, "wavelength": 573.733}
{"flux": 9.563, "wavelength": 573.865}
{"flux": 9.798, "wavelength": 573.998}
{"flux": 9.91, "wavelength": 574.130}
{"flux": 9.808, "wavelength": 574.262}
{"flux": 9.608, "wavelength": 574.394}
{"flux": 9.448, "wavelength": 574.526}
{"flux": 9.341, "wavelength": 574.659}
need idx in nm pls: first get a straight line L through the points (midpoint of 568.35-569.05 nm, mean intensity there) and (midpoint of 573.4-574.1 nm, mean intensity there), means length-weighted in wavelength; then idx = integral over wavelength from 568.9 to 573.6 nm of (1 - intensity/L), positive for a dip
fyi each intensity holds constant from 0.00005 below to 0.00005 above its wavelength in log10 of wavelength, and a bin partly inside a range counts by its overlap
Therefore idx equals -0.03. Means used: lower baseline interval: 8.74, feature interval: 9.25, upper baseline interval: 9.63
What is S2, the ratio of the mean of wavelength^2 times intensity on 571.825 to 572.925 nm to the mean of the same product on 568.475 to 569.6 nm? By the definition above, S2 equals 1.04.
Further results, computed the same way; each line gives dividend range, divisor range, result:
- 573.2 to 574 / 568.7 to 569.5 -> 1.09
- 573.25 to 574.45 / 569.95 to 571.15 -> 1.08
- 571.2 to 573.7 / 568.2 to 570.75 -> 1.05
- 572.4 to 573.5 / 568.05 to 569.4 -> 1.07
